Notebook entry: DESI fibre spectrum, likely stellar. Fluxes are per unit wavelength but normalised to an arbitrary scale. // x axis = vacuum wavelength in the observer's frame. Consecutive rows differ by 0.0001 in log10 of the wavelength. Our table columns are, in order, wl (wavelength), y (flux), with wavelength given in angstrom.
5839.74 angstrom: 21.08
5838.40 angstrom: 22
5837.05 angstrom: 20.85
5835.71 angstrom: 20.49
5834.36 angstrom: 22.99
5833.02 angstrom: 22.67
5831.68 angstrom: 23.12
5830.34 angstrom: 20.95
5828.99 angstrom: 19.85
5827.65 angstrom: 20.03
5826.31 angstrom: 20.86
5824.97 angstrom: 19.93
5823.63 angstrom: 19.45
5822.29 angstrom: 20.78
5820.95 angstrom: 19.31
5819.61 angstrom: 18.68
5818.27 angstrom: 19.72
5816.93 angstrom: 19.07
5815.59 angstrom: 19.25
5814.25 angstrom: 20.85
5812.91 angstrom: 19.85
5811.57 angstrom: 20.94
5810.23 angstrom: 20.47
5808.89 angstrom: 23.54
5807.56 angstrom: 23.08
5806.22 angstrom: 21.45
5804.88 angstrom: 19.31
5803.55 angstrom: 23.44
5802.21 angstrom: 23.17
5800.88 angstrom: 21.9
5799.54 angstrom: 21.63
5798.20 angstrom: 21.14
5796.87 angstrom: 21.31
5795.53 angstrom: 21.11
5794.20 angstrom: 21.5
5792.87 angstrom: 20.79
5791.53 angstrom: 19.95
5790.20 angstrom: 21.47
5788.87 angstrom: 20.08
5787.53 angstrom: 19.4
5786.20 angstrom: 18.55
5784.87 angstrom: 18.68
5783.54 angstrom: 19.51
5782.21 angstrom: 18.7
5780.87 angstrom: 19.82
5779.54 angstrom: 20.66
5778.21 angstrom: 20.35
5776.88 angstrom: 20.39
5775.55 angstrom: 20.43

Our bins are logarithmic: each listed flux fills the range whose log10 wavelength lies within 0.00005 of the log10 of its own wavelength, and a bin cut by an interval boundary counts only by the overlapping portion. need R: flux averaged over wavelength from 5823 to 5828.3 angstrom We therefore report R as 20.1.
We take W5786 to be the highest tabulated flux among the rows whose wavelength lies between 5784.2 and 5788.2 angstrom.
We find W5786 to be 19.4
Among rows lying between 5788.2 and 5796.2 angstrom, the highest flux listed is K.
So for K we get 21.5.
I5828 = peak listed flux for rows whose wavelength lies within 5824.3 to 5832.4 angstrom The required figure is 23.12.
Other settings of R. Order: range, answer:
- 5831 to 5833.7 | 23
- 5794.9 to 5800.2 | 21.3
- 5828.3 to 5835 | 21.9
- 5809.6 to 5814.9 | 20.5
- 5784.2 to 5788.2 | 18.9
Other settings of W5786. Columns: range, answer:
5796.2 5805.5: 23.44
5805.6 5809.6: 23.54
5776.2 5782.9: 20.66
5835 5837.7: 20.85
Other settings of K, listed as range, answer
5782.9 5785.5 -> 19.51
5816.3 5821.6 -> 19.72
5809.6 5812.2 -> 20.94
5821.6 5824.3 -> 20.78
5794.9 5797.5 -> 21.31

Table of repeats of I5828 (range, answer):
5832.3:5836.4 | 22.99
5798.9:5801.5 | 21.9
